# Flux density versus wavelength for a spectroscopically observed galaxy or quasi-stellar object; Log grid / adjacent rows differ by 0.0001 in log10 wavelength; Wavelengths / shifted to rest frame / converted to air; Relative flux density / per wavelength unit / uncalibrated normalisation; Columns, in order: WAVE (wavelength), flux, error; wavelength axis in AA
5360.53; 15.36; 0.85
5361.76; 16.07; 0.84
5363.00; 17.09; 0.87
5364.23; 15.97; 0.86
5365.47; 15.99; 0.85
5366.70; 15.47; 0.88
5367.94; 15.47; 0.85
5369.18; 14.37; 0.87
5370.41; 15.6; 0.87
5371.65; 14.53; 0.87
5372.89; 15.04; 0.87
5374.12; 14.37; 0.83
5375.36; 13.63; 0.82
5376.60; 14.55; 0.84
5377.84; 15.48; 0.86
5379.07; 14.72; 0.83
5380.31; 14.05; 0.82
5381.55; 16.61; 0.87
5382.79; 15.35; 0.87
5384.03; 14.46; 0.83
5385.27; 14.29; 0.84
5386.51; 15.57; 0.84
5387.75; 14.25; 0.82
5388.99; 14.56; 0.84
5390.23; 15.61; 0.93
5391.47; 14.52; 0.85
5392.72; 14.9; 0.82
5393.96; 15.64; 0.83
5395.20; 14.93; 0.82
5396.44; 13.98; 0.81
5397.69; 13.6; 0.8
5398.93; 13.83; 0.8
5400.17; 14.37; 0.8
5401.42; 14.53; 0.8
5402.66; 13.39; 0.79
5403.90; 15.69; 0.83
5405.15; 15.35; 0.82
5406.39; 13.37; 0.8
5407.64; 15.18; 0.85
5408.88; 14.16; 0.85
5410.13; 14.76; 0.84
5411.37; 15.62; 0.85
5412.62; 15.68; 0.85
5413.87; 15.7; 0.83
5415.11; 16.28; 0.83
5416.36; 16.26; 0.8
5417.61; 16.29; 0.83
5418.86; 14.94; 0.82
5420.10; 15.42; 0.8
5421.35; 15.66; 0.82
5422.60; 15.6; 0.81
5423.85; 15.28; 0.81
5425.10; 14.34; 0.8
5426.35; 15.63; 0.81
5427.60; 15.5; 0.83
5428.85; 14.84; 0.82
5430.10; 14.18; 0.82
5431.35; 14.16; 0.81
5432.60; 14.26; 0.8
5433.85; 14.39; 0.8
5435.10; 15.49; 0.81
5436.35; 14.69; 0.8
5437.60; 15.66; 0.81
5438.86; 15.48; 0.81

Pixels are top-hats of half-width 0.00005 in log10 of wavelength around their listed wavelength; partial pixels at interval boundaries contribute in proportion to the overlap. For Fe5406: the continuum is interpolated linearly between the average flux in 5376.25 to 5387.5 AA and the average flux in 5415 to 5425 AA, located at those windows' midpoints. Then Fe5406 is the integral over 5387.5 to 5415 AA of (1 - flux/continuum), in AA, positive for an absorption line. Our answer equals 1.0 AA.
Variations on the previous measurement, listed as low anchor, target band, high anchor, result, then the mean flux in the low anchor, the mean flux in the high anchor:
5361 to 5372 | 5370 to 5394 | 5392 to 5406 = 0.40 AA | 15.6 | 14.5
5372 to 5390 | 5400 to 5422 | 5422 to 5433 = -0.47 AA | 14.8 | 14.9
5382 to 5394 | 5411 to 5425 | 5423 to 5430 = -0.59 AA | 14.9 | 15.1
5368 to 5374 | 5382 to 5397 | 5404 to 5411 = -0.07 AA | 14.9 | 14.7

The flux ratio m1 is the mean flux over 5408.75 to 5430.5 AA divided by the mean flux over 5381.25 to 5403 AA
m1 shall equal 1.0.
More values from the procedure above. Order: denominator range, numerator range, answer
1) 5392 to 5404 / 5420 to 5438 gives 1.04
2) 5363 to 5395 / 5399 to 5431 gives 1.00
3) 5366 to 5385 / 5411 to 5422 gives 1.06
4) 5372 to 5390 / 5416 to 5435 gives 1.02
